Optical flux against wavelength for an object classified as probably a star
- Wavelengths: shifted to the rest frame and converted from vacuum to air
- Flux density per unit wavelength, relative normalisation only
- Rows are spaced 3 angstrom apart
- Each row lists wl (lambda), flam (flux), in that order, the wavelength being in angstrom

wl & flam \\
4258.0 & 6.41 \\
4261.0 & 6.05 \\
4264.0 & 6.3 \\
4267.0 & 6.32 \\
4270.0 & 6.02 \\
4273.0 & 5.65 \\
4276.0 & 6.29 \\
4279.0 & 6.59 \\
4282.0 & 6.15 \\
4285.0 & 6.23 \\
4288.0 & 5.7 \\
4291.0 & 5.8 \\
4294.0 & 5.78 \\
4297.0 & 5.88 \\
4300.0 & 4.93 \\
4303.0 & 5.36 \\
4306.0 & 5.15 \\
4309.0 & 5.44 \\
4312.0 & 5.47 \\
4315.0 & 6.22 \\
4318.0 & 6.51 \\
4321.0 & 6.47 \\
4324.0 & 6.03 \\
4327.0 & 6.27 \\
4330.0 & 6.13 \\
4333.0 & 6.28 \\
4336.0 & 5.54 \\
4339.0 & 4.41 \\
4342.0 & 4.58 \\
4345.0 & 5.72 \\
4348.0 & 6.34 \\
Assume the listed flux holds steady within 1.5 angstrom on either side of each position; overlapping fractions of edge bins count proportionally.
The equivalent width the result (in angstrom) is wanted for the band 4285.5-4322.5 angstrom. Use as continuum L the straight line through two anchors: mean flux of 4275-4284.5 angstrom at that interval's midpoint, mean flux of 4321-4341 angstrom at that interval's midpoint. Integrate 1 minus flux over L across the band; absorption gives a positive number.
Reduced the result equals 2.05 angstrom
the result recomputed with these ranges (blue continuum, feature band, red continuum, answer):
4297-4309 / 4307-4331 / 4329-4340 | -2.6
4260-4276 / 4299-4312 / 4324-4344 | 1.2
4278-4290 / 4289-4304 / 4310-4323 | 1.4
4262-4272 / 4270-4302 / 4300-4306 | -1.3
